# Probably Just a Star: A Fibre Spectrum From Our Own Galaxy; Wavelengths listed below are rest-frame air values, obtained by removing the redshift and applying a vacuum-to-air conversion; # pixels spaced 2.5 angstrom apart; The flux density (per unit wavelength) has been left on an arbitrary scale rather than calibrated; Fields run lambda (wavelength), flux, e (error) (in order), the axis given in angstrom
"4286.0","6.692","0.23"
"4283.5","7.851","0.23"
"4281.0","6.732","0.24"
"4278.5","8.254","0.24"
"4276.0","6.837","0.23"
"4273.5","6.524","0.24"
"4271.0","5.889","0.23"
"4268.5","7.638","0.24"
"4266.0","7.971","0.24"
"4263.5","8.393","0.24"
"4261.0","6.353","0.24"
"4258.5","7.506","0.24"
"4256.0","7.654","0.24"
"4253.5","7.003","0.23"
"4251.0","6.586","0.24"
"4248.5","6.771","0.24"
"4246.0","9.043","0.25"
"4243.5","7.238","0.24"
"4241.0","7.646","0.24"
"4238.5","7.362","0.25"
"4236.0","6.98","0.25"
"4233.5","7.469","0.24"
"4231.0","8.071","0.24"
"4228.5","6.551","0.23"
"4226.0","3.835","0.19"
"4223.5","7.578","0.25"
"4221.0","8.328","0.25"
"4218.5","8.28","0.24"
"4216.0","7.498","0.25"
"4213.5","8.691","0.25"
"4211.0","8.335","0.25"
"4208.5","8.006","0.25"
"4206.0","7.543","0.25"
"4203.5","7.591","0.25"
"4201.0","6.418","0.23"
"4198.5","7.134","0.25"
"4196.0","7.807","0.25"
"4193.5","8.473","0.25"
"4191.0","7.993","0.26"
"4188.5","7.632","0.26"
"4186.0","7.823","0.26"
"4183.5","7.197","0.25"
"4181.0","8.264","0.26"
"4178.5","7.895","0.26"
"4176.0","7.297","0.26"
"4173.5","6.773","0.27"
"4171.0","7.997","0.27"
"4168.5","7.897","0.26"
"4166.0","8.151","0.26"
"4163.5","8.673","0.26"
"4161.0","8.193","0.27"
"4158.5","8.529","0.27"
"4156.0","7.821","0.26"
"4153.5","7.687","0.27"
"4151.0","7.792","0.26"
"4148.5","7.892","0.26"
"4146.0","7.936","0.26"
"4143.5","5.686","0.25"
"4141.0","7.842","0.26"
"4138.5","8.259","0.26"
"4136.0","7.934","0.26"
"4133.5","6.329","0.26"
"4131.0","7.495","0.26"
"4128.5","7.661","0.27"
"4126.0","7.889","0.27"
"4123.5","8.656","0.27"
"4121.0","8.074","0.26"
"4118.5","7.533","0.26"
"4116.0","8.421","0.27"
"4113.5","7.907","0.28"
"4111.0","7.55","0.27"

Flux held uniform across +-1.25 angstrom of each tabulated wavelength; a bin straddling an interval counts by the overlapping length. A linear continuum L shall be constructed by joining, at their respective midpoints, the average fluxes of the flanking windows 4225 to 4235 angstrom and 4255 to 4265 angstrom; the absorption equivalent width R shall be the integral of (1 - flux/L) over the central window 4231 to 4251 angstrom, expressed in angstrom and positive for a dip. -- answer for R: -1.70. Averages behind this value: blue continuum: 6.56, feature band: 7.48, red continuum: 7.48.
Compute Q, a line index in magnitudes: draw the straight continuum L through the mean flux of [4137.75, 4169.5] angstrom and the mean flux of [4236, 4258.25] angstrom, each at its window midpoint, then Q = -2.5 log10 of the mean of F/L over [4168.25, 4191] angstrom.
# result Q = 0.012 mag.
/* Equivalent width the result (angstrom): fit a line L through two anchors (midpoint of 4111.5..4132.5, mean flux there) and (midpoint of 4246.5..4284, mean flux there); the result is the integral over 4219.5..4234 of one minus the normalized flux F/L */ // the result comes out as 0.9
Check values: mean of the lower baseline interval 7.92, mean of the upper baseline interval 7.22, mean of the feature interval 6.97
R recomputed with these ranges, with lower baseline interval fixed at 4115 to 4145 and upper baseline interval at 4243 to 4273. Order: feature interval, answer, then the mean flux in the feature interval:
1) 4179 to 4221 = -1.94 angstrom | 7.81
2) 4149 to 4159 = -0.43 angstrom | 7.91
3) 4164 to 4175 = -0.32 angstrom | 7.76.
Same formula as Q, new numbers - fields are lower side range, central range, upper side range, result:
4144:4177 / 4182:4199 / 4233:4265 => -0.01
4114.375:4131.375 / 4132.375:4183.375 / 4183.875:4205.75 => 0.01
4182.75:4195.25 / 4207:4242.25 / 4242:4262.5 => 0.01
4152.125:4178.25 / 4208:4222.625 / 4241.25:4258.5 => -0.08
